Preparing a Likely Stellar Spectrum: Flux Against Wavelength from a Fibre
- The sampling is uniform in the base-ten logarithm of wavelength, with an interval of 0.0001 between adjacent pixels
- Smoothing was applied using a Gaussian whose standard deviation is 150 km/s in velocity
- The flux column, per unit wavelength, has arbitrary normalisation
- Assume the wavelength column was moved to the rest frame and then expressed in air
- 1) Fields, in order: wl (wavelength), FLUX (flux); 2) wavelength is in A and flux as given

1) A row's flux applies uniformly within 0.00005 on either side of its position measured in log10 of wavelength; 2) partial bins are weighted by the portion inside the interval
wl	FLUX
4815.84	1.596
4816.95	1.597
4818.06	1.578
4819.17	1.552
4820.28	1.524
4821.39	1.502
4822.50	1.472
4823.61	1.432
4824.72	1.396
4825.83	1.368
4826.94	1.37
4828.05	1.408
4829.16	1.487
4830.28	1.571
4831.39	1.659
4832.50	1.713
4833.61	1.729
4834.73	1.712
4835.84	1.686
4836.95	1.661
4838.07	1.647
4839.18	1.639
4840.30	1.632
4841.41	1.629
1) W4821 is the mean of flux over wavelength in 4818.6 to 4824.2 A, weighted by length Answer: 1.5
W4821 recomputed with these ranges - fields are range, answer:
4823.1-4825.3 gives 1.41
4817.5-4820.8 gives 1.55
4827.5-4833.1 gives 1.57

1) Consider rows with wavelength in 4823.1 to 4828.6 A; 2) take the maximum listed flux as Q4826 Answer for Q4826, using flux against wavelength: 1.432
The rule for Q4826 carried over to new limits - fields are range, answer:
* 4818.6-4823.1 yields 1.552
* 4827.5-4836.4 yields 1.729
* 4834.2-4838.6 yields 1.712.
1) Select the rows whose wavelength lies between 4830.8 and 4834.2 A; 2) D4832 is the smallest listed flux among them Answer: 1.659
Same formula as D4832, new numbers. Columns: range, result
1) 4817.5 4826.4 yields 1.368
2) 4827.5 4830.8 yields 1.408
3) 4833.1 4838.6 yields 1.647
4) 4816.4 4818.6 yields 1.578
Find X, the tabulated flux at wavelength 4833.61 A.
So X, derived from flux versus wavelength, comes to 1.729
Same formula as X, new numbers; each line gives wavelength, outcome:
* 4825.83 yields 1.368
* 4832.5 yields 1.713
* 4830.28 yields 1.571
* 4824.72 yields 1.396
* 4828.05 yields 1.408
